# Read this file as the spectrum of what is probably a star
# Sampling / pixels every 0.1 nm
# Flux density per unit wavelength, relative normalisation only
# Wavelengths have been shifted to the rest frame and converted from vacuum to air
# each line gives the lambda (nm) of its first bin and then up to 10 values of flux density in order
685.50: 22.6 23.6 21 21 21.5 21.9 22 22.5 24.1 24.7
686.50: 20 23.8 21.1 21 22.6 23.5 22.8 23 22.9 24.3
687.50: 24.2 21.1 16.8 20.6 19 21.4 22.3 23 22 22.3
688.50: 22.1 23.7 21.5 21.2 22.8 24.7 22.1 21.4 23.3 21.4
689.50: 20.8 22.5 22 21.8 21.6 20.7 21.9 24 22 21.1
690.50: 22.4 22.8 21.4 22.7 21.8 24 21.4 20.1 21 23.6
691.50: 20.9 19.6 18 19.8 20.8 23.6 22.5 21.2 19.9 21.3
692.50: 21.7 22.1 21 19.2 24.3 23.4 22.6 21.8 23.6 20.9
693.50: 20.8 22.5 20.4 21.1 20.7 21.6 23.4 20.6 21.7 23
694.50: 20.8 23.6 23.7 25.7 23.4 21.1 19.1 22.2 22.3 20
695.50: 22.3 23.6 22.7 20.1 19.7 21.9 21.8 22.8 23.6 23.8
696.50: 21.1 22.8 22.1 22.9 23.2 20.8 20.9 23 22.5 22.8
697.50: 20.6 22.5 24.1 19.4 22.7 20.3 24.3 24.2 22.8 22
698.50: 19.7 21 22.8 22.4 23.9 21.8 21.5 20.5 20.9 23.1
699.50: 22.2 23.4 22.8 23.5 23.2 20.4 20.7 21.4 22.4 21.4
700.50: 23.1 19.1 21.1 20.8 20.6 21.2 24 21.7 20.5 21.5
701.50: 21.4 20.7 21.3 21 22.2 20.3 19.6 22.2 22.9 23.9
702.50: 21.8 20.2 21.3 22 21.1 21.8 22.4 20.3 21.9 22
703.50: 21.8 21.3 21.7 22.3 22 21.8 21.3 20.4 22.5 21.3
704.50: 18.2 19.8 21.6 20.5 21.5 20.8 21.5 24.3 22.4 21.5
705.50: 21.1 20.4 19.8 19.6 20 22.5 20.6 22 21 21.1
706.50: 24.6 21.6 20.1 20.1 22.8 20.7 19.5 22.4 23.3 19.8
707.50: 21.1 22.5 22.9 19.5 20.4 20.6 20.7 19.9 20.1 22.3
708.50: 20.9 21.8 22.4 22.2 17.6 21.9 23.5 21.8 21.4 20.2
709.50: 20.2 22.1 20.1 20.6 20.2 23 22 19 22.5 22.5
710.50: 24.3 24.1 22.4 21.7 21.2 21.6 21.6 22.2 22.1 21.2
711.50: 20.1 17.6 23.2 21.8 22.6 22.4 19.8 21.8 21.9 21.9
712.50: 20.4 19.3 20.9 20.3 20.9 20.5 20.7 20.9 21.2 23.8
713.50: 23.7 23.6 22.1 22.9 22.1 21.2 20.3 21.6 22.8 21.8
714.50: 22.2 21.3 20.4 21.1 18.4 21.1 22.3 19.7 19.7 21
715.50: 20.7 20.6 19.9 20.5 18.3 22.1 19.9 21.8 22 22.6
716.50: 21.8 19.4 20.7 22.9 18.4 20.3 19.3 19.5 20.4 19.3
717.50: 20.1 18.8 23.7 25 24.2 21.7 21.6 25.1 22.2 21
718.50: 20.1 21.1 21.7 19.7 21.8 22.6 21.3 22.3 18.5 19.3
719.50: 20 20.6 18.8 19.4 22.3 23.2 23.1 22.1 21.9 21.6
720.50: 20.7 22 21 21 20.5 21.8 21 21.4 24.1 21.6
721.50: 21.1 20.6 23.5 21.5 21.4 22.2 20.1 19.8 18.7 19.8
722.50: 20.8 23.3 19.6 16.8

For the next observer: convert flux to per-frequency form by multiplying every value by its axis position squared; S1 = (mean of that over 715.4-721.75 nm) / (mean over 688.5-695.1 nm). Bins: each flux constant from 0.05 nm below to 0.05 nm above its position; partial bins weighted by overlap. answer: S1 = 1.04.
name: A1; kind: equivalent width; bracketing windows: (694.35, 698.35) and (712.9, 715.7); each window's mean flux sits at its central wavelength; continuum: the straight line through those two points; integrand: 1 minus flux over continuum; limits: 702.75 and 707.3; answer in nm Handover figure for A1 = 0.10 nm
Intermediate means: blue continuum 22.3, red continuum 21.4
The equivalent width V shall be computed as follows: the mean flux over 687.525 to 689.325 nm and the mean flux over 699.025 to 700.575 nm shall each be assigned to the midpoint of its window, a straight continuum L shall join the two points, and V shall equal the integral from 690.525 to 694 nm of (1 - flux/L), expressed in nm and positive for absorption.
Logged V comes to 0.04 nm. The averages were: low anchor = 21.8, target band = 21.6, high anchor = 22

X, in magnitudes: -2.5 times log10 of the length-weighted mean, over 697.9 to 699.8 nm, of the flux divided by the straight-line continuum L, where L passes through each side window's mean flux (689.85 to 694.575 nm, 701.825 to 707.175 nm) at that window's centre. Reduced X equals -0.04 mag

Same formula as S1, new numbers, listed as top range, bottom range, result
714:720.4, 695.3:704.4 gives 1.01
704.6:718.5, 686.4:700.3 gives 1.02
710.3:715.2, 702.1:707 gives 1.03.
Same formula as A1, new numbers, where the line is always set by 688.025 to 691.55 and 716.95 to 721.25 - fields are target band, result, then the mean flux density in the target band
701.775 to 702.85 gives 0.007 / 21.6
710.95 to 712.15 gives 0.006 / 21.4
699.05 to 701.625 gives 0.016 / 21.7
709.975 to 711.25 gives -0.039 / 22.1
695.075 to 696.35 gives 0.011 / 21.8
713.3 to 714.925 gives -0.037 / 21.9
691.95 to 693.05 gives 0.010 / 21.8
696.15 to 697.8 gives -0.036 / 22.4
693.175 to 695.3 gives -0.001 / 22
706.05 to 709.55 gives 0.054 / 21.2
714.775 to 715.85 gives 0.046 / 20.4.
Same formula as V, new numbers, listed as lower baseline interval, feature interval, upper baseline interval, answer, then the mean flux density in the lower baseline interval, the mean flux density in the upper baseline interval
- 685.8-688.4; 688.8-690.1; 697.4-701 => 0.00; 22.1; 21.9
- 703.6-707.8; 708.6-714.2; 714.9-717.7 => -0.17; 21.3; 20.5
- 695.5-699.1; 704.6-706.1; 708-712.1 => 0.04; 22.2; 21.4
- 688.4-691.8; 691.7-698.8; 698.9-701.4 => -0.05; 21.9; 21.8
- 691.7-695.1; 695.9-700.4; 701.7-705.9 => -0.11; 21.8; 21.4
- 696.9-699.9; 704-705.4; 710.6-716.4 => 0.03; 22.2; 21.3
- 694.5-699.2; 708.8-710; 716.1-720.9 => 0.03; 22.2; 21.2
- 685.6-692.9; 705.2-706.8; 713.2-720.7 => 0.02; 21.9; 21.2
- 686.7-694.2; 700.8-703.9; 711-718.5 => 0.00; 21.8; 21.2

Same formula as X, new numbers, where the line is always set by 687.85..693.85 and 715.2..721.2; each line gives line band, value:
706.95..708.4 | 0.02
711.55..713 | 0.01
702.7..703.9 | -0.01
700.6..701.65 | 0.01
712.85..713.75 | -0.04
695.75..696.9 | -0.02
